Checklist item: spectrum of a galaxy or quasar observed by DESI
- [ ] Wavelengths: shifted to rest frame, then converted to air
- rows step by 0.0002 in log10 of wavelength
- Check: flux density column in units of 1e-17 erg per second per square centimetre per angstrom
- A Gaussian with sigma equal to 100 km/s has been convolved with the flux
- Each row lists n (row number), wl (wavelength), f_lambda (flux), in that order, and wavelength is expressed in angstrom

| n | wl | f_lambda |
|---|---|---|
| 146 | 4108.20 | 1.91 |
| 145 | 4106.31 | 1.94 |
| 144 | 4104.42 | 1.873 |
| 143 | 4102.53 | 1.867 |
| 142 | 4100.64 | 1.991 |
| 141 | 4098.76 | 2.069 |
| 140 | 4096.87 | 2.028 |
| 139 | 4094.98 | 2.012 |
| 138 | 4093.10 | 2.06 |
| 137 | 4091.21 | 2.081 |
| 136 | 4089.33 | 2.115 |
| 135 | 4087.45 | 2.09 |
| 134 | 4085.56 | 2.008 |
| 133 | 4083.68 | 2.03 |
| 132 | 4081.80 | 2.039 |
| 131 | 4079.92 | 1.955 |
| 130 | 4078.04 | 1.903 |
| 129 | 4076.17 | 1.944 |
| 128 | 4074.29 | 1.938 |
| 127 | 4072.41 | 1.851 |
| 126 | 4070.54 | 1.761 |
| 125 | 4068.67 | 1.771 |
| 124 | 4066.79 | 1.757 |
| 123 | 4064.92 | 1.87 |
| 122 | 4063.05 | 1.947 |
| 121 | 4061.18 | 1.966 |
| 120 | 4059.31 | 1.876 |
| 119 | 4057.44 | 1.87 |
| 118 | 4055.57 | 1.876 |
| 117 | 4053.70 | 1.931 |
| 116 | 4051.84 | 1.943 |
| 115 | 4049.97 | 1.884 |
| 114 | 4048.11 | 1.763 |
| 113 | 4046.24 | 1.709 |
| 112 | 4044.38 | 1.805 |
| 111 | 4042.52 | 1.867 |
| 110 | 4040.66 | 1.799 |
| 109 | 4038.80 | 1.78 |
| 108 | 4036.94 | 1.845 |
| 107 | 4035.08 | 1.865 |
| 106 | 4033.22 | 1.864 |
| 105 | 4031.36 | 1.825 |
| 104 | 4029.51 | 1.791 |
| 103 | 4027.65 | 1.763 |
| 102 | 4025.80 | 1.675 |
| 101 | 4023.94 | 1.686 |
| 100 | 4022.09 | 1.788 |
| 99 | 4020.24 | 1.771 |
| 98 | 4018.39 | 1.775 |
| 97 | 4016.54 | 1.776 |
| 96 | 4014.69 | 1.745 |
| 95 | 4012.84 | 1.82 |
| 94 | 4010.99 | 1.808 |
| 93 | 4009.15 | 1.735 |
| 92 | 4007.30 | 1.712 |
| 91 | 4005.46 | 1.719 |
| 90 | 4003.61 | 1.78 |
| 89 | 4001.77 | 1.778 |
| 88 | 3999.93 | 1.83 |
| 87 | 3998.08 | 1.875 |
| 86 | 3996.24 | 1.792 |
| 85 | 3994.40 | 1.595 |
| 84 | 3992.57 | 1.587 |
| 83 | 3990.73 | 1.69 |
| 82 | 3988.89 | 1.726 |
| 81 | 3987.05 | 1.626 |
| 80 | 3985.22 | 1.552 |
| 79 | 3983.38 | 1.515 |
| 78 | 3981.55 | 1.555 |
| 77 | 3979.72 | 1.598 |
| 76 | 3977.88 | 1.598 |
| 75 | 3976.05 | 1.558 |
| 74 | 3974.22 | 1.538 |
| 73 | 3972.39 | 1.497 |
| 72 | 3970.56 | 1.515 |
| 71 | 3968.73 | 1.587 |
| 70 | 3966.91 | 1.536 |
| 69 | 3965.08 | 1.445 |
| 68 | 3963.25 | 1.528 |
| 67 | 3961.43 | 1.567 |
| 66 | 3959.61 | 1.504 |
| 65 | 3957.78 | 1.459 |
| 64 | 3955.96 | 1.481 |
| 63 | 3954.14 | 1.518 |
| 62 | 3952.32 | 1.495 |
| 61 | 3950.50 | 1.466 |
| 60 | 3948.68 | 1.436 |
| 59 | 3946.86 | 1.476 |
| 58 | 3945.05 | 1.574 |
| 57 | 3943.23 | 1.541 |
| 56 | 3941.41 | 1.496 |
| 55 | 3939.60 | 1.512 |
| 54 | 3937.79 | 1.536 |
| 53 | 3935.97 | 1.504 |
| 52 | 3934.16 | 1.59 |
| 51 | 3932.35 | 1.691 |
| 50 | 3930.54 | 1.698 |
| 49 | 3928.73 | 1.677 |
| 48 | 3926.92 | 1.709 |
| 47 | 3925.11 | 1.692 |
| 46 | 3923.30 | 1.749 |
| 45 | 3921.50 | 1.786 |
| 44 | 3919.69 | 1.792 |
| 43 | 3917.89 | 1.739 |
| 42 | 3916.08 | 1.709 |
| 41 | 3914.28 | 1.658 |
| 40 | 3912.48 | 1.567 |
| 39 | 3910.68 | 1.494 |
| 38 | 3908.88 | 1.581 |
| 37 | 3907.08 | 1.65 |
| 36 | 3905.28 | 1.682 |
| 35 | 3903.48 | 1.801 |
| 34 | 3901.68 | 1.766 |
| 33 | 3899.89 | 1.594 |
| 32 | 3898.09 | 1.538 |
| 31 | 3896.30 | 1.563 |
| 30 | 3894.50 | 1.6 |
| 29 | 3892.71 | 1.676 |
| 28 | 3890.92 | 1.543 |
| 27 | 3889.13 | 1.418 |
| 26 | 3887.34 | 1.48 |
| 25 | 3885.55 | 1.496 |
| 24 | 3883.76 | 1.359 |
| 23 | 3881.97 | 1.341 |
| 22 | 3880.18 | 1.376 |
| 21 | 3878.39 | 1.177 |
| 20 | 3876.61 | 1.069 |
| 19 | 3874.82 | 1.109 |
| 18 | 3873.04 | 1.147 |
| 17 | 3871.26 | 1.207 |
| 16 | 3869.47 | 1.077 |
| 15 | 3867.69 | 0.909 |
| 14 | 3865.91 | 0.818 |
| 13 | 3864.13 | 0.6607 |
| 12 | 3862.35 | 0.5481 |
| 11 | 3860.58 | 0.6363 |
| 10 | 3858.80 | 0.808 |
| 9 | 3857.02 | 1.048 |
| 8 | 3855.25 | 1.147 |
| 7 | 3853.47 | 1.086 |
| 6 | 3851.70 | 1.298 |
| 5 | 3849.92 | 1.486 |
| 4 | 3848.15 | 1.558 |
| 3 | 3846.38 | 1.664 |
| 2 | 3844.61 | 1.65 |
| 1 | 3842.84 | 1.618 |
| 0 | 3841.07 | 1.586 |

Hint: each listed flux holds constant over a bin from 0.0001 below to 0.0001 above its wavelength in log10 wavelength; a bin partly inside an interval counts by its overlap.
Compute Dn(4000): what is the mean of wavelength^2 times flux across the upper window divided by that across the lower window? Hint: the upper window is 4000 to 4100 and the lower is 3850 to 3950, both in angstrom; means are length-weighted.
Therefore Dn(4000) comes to 1.4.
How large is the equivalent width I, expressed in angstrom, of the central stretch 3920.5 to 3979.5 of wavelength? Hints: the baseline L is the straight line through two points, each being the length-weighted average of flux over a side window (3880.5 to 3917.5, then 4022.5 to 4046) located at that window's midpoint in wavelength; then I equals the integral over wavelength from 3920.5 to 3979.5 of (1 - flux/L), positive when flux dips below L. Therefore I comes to 3.4 angstrom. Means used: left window 1.58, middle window 1.56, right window 1.79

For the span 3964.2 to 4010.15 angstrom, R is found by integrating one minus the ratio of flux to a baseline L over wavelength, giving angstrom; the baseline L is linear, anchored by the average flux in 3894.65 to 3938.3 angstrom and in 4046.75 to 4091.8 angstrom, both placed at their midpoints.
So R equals 3.7 angstrom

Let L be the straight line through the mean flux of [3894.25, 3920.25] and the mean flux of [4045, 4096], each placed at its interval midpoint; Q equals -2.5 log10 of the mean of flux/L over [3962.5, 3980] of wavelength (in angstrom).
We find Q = 0.14 mag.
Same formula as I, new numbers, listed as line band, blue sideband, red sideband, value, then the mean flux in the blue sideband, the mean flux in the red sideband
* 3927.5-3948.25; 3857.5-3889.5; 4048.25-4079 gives -3.4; 1.09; 1.88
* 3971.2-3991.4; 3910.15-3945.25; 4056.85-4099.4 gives 1.9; 1.64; 1.95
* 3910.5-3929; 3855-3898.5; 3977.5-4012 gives -4.4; 1.19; 1.69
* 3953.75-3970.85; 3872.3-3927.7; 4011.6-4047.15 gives 1.5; 1.55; 1.79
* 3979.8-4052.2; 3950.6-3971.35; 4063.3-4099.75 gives -1.5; 1.51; 1.96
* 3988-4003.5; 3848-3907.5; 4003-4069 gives -0.6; 1.28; 1.81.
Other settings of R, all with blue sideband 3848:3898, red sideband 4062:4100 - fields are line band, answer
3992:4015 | -1.0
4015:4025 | -0.1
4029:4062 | -0.3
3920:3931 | -2.6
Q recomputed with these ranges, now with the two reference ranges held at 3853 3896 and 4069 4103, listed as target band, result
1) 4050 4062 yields -0.02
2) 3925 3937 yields -0.19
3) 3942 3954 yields -0.04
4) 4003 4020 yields -0.04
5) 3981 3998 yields -0.02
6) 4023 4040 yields -0.01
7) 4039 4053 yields 0.00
